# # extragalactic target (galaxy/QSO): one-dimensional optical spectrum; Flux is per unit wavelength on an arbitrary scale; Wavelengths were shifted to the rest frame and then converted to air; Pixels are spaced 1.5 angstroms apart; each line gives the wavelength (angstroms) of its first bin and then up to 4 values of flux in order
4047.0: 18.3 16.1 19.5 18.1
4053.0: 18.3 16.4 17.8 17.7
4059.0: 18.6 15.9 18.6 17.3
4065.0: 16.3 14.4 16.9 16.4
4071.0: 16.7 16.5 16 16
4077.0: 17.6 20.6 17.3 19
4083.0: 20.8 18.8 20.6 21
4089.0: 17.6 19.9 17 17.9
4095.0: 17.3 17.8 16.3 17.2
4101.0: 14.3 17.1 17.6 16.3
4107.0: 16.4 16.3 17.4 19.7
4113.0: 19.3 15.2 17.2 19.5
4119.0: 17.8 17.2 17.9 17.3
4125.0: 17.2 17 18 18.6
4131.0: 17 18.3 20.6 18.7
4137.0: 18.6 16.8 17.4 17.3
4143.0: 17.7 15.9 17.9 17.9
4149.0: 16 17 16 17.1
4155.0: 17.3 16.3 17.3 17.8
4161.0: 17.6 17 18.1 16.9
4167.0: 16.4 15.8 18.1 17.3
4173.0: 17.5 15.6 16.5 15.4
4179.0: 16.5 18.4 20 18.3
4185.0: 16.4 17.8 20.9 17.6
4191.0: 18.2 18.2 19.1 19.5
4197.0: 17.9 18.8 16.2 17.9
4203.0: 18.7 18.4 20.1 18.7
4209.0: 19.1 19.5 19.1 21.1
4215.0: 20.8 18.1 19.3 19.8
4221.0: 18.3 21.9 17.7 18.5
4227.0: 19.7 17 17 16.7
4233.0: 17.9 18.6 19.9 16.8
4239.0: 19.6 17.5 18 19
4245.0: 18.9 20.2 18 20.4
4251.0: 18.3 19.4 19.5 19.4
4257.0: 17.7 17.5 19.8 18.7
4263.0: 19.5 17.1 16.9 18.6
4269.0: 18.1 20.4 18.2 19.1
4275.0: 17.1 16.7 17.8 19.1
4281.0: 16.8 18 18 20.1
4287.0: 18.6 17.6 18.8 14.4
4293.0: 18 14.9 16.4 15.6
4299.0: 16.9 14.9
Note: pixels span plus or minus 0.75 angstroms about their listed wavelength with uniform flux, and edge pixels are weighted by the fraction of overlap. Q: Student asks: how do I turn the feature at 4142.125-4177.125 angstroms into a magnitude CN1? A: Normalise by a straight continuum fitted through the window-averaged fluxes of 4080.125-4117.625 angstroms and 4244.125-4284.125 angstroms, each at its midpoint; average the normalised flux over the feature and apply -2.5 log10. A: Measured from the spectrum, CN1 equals 0.069 mag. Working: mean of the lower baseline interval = 17.9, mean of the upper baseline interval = 18.5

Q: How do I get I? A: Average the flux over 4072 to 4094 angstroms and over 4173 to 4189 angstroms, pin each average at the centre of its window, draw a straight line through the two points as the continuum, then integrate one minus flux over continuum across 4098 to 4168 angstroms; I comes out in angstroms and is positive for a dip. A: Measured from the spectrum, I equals 2.5 angstroms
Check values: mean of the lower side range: 18.5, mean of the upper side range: 17.6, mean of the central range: 17.4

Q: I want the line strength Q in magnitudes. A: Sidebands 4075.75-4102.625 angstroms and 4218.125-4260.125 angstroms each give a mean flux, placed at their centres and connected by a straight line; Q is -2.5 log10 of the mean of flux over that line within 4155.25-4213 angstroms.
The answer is 0.04 mag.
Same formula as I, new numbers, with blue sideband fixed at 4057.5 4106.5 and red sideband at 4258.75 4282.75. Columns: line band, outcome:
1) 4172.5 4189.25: 0.3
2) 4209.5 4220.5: -1.0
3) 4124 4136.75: -0.3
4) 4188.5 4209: -0.6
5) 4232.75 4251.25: -0.6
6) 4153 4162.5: 0.3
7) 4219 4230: -0.5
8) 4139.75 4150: 0.4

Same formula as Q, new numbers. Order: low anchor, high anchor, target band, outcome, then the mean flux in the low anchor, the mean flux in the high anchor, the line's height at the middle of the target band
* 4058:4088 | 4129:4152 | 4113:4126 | 0.01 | 17.7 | 17.6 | 17.7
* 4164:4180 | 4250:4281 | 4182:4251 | -0.07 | 16.7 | 18.4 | 17.5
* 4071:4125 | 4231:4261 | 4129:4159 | 0.03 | 17.7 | 18.7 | 18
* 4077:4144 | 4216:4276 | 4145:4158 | 0.07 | 17.9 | 18.6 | 18.1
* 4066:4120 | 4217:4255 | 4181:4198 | -0.01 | 17.6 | 18.7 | 18.4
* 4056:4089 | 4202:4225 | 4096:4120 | 0.06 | 17.8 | 19.3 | 18.2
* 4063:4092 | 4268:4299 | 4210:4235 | -0.07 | 17.9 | 17.7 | 17.7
